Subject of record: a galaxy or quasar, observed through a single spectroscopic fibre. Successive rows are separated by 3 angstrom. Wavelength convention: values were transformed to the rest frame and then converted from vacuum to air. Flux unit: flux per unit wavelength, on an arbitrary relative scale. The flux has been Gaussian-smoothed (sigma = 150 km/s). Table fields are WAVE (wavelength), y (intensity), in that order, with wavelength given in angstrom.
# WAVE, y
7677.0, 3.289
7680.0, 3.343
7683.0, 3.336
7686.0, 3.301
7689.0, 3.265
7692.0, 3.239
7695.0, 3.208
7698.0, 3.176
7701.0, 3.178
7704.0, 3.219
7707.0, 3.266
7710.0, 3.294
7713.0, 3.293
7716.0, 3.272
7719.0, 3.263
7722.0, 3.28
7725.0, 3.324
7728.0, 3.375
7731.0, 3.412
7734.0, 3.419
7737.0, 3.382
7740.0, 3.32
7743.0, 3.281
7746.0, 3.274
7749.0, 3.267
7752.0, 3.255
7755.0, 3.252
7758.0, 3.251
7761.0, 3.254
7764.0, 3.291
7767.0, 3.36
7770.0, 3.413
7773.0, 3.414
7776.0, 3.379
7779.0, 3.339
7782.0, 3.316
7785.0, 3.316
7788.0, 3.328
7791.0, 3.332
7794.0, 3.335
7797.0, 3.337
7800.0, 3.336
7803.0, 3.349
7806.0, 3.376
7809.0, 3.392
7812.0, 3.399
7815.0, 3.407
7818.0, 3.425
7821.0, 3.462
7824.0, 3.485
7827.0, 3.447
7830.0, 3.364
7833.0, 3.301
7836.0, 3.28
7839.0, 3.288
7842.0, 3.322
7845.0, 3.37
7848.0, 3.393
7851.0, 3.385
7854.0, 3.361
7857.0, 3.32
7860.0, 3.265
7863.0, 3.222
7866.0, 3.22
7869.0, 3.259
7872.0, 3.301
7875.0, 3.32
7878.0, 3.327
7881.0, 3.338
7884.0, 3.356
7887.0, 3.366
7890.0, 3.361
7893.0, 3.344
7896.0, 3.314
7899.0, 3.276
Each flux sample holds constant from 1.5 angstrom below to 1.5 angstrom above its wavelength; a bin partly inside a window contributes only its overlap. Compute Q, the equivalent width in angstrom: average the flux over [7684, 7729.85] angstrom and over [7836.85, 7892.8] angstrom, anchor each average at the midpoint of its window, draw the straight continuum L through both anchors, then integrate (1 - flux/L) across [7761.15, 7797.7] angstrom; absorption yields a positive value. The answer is -0.6 angstrom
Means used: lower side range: 3.27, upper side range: 3.32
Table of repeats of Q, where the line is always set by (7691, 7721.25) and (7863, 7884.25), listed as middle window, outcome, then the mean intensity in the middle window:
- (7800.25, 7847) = -1.4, 3.38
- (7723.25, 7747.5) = -0.7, 3.35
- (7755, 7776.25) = -0.4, 3.33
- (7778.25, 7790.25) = -0.2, 3.32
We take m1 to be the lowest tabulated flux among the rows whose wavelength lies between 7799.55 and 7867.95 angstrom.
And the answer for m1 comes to 3.22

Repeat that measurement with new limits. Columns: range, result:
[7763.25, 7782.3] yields 3.291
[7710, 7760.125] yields 3.251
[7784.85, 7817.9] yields 3.316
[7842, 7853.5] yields 3.322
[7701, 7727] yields 3.178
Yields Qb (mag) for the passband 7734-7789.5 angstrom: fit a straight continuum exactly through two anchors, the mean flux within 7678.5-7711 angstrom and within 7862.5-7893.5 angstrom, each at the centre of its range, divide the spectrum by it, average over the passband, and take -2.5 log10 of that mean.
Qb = -0.014 mag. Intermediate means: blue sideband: 3.26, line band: 3.32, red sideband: 3.31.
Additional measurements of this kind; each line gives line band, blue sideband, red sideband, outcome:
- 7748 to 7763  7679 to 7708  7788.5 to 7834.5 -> 0.021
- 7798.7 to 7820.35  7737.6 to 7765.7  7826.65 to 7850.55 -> -0.022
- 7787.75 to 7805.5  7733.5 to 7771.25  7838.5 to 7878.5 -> -0.010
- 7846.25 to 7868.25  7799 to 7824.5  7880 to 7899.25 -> 0.019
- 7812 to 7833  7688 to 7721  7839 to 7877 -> -0.040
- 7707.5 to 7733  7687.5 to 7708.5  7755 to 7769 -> -0.023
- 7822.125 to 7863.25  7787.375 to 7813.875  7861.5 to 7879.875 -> -0.013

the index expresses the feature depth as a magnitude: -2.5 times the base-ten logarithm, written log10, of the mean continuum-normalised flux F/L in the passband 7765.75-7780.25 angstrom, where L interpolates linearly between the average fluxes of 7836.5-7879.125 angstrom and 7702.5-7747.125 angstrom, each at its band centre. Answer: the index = -0.02 mag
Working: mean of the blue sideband 3.31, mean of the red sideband 3.31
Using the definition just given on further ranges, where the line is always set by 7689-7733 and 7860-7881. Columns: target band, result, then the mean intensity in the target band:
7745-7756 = 0.00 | 3.26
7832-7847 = -0.01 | 3.32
